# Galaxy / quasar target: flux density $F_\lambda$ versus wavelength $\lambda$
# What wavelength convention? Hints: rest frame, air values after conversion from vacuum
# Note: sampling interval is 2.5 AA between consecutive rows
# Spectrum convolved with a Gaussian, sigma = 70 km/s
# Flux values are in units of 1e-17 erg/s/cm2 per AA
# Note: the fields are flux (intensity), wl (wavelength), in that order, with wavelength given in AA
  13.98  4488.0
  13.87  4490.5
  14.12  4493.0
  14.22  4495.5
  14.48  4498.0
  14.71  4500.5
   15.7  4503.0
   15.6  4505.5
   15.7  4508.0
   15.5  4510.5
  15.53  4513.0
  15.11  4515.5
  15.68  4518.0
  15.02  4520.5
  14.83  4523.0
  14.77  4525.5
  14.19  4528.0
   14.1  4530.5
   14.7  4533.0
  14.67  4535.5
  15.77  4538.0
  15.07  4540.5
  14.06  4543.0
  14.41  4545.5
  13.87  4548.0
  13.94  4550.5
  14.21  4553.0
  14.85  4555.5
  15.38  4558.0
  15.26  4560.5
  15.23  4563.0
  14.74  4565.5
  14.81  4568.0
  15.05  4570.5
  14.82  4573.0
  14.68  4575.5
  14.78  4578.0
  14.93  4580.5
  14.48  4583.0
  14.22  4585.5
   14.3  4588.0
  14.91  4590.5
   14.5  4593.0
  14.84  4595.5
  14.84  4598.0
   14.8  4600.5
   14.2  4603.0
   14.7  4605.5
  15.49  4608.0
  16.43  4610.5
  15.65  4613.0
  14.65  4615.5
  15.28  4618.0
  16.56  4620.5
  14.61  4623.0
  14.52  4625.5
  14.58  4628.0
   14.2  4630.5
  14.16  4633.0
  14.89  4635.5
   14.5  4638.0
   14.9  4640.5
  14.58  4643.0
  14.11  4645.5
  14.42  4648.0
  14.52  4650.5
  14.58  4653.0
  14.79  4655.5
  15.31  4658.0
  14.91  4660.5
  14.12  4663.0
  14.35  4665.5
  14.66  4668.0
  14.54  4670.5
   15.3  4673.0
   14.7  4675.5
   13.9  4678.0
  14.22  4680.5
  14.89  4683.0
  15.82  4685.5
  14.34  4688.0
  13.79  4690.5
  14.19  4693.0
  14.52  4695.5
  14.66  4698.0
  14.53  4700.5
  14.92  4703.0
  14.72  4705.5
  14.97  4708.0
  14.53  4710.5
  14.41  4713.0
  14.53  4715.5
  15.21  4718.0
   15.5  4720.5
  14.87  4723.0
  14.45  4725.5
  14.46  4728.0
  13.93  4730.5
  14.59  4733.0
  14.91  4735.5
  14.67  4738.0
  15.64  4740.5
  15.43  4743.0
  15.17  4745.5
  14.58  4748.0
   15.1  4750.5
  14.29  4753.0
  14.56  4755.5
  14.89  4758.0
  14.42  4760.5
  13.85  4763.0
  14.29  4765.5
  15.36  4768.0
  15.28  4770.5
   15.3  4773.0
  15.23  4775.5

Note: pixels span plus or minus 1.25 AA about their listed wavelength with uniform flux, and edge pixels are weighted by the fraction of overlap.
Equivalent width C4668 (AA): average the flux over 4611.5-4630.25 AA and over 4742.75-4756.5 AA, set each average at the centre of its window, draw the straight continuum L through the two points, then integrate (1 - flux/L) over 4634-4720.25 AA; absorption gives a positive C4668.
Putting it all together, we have 1.9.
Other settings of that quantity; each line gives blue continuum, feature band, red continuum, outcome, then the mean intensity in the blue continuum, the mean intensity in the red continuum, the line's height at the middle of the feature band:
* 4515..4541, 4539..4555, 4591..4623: 0.68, 14.9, 15.1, 14.9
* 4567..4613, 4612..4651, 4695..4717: 0.05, 14.8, 14.7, 14.8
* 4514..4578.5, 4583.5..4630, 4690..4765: -0.59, 14.8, 14.7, 14.7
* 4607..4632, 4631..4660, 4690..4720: 0.78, 15.2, 14.6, 15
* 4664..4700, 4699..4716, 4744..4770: -0.08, 14.6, 14.7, 14.6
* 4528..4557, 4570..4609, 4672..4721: -0.41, 14.5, 14.7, 14.6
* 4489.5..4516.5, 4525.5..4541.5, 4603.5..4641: 0.24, 15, 15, 15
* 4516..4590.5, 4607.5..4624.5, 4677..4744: -0.92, 14.7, 14.7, 14.7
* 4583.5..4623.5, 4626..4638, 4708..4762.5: 0.38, 15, 14.8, 14.9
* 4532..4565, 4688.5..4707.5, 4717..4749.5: 0.46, 14.7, 14.9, 14.8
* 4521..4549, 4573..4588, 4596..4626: 0.32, 14.6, 15.2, 14.9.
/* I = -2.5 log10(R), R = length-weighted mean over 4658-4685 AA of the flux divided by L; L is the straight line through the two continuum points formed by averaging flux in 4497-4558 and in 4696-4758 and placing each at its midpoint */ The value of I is 0.01 mag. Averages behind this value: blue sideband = 14.9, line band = 14.6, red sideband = 14.8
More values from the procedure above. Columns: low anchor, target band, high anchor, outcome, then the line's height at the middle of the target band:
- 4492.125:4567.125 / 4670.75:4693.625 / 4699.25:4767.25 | 0.01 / 14.8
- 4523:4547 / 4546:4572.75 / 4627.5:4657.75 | -0.01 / 14.6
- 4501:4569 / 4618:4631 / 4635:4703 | -0.02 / 14.7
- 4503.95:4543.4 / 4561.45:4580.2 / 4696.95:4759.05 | 0.01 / 15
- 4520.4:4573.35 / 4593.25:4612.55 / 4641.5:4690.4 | -0.03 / 14.7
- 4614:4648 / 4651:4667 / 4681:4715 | 0.00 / 14.7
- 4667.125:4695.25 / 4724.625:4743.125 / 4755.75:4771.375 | -0.01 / 14.6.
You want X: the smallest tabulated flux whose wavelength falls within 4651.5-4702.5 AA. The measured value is 13.79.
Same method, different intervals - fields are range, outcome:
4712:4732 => 13.93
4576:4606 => 14.2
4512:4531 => 14.1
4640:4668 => 14.11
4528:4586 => 13.87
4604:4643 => 14.16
